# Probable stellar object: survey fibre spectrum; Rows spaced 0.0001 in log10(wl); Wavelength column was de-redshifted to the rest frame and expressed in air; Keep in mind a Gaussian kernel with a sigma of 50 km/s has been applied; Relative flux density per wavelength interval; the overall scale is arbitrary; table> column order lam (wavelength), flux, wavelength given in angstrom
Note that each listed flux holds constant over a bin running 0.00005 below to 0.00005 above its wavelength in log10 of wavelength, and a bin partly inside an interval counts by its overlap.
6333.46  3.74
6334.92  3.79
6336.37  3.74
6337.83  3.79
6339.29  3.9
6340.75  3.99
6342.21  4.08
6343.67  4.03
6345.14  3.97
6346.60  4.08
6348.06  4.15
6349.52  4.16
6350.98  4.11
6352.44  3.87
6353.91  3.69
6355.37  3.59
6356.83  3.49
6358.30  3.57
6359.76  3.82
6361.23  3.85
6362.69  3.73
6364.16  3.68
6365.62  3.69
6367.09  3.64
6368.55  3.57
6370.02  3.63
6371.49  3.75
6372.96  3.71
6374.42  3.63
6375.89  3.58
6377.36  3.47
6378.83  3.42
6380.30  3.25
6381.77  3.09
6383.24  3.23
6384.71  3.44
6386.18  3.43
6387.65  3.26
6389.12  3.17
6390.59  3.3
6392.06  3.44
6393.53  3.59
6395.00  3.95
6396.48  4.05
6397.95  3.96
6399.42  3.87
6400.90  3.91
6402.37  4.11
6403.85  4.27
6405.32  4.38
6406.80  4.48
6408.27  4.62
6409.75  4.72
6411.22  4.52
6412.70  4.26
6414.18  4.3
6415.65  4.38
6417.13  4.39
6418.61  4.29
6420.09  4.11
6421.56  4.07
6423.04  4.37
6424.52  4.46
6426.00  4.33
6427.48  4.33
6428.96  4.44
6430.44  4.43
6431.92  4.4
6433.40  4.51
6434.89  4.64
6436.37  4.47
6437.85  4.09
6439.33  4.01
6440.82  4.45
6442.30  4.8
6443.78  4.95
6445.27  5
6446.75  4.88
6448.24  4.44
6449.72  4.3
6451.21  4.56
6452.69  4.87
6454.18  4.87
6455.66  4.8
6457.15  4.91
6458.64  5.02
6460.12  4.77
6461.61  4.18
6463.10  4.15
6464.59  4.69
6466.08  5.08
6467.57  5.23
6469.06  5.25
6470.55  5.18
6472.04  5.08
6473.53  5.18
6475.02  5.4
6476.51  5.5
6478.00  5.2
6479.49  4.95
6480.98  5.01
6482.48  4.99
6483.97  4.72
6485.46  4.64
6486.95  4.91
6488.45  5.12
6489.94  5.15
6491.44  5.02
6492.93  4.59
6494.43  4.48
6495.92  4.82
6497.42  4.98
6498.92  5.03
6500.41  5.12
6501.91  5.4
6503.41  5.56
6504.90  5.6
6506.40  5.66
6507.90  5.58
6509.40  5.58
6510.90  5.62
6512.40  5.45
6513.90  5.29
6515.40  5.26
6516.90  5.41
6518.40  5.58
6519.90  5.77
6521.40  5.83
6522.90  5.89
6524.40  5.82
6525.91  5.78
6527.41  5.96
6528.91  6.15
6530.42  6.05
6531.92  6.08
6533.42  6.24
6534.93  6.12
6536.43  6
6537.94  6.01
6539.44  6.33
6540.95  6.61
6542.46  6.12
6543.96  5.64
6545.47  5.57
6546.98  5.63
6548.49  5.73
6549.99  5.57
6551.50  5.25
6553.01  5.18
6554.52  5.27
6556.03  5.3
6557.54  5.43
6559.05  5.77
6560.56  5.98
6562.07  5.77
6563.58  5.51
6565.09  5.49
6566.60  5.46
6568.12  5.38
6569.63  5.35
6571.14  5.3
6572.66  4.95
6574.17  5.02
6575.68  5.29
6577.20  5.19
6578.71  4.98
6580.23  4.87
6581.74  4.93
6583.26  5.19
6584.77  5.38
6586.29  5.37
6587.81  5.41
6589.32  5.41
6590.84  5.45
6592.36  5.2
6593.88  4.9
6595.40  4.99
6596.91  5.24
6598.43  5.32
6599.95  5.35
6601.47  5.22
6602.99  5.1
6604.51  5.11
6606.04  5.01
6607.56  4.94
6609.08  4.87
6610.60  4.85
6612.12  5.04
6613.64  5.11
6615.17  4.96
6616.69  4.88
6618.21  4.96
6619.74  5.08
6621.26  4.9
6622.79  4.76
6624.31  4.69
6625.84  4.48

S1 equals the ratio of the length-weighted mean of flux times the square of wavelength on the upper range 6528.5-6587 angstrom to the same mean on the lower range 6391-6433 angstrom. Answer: 1.38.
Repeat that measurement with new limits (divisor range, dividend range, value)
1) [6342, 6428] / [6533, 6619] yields 1.47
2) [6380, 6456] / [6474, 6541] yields 1.34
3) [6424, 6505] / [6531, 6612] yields 1.16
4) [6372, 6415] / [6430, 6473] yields 1.25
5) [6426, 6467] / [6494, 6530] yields 1.22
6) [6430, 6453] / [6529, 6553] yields 1.34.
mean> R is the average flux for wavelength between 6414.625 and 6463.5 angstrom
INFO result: 4.51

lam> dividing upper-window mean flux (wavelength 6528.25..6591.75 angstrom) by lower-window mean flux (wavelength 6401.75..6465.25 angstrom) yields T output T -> 1.2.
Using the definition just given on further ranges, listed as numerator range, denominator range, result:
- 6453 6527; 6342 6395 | 1.42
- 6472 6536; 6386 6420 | 1.33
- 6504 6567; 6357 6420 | 1.50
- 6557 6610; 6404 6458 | 1.17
